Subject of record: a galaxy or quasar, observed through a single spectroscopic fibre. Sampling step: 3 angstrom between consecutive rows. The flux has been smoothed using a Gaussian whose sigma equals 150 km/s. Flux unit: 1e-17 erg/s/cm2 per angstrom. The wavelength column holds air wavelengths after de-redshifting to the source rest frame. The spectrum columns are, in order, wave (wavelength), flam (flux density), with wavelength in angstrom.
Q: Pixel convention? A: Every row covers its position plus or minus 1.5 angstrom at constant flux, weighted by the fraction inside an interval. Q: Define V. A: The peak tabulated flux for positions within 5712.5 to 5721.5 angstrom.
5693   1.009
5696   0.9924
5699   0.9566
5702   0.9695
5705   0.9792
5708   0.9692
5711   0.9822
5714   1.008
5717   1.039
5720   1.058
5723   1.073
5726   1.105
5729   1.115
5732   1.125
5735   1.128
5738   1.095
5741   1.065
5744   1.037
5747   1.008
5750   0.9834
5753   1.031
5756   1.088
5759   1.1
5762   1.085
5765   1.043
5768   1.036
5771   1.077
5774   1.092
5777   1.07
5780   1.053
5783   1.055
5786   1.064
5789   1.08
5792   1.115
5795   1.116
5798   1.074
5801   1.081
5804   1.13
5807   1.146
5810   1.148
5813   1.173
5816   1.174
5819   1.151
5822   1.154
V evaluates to 1.058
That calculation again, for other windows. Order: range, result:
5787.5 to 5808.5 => 1.146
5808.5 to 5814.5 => 1.173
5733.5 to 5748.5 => 1.128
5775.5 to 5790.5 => 1.08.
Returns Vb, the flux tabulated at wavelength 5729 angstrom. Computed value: 1.115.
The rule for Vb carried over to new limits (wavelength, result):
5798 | 1.074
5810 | 1.148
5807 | 1.146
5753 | 1.031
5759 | 1.1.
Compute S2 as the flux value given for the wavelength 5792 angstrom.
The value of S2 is 1.115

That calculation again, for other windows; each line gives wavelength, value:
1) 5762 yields 1.085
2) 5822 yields 1.154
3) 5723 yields 1.073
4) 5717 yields 1.039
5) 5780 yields 1.053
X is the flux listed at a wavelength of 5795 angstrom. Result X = 1.116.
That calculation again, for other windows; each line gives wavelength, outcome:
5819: 1.151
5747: 1.008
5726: 1.105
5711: 0.9822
